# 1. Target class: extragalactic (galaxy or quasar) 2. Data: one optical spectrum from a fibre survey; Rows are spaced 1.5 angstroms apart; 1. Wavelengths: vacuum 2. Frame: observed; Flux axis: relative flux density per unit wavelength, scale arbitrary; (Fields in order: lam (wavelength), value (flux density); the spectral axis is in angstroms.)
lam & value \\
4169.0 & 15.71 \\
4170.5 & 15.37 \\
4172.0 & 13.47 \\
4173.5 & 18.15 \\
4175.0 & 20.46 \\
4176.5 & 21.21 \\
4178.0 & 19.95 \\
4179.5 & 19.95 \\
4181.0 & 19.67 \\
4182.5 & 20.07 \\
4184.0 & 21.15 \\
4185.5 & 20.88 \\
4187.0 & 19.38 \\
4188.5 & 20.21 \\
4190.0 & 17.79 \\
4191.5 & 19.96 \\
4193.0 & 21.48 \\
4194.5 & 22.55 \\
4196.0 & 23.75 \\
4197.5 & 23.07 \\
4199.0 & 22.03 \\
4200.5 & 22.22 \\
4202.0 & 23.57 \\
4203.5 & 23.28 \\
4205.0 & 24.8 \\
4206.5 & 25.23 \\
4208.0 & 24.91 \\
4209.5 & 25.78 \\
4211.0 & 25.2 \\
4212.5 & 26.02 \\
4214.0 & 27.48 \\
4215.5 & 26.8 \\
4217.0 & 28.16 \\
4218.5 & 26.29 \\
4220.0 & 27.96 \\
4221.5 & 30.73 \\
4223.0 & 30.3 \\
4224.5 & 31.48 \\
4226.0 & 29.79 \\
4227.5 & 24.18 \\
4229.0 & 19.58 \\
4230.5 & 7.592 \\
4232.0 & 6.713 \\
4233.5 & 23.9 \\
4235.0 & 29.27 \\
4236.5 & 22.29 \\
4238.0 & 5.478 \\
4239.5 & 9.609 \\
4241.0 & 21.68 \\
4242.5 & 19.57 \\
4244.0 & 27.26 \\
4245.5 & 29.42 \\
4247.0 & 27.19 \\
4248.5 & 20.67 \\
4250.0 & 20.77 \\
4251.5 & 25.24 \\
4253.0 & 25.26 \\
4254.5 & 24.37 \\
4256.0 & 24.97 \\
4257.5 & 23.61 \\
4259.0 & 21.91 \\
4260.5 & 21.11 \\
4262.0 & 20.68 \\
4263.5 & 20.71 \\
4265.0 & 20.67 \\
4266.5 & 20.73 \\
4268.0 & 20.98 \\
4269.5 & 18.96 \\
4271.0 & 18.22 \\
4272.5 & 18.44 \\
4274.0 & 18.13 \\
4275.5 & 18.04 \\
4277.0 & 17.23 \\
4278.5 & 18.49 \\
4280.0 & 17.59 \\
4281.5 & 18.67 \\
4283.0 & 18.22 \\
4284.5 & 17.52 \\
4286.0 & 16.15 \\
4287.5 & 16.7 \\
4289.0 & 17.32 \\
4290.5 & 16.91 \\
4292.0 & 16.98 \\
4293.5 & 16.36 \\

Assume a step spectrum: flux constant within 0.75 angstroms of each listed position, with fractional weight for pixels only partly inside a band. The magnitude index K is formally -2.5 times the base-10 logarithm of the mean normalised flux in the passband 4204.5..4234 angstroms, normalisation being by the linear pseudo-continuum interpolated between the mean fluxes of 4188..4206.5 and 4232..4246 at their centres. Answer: -0.17 mag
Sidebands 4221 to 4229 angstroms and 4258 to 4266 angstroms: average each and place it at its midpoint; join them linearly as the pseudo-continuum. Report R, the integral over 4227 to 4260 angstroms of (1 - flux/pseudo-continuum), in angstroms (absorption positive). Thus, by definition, 4.6 angstroms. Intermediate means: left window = 28.3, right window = 21.1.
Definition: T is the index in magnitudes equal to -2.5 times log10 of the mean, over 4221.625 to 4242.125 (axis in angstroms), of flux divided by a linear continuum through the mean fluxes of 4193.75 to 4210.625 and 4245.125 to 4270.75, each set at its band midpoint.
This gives 0.14 mag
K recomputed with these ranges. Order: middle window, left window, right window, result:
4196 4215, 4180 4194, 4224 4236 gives -0.184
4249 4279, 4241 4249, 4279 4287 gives 0.013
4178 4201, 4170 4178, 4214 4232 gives -0.036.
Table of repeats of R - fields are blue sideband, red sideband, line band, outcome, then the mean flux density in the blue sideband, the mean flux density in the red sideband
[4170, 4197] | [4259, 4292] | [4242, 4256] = -4.07 angstroms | 19.8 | 18.7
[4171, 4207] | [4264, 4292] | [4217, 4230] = -4.75 angstroms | 20.9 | 18.3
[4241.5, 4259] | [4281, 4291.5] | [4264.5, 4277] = 0.74 angstroms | 24.2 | 17.3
